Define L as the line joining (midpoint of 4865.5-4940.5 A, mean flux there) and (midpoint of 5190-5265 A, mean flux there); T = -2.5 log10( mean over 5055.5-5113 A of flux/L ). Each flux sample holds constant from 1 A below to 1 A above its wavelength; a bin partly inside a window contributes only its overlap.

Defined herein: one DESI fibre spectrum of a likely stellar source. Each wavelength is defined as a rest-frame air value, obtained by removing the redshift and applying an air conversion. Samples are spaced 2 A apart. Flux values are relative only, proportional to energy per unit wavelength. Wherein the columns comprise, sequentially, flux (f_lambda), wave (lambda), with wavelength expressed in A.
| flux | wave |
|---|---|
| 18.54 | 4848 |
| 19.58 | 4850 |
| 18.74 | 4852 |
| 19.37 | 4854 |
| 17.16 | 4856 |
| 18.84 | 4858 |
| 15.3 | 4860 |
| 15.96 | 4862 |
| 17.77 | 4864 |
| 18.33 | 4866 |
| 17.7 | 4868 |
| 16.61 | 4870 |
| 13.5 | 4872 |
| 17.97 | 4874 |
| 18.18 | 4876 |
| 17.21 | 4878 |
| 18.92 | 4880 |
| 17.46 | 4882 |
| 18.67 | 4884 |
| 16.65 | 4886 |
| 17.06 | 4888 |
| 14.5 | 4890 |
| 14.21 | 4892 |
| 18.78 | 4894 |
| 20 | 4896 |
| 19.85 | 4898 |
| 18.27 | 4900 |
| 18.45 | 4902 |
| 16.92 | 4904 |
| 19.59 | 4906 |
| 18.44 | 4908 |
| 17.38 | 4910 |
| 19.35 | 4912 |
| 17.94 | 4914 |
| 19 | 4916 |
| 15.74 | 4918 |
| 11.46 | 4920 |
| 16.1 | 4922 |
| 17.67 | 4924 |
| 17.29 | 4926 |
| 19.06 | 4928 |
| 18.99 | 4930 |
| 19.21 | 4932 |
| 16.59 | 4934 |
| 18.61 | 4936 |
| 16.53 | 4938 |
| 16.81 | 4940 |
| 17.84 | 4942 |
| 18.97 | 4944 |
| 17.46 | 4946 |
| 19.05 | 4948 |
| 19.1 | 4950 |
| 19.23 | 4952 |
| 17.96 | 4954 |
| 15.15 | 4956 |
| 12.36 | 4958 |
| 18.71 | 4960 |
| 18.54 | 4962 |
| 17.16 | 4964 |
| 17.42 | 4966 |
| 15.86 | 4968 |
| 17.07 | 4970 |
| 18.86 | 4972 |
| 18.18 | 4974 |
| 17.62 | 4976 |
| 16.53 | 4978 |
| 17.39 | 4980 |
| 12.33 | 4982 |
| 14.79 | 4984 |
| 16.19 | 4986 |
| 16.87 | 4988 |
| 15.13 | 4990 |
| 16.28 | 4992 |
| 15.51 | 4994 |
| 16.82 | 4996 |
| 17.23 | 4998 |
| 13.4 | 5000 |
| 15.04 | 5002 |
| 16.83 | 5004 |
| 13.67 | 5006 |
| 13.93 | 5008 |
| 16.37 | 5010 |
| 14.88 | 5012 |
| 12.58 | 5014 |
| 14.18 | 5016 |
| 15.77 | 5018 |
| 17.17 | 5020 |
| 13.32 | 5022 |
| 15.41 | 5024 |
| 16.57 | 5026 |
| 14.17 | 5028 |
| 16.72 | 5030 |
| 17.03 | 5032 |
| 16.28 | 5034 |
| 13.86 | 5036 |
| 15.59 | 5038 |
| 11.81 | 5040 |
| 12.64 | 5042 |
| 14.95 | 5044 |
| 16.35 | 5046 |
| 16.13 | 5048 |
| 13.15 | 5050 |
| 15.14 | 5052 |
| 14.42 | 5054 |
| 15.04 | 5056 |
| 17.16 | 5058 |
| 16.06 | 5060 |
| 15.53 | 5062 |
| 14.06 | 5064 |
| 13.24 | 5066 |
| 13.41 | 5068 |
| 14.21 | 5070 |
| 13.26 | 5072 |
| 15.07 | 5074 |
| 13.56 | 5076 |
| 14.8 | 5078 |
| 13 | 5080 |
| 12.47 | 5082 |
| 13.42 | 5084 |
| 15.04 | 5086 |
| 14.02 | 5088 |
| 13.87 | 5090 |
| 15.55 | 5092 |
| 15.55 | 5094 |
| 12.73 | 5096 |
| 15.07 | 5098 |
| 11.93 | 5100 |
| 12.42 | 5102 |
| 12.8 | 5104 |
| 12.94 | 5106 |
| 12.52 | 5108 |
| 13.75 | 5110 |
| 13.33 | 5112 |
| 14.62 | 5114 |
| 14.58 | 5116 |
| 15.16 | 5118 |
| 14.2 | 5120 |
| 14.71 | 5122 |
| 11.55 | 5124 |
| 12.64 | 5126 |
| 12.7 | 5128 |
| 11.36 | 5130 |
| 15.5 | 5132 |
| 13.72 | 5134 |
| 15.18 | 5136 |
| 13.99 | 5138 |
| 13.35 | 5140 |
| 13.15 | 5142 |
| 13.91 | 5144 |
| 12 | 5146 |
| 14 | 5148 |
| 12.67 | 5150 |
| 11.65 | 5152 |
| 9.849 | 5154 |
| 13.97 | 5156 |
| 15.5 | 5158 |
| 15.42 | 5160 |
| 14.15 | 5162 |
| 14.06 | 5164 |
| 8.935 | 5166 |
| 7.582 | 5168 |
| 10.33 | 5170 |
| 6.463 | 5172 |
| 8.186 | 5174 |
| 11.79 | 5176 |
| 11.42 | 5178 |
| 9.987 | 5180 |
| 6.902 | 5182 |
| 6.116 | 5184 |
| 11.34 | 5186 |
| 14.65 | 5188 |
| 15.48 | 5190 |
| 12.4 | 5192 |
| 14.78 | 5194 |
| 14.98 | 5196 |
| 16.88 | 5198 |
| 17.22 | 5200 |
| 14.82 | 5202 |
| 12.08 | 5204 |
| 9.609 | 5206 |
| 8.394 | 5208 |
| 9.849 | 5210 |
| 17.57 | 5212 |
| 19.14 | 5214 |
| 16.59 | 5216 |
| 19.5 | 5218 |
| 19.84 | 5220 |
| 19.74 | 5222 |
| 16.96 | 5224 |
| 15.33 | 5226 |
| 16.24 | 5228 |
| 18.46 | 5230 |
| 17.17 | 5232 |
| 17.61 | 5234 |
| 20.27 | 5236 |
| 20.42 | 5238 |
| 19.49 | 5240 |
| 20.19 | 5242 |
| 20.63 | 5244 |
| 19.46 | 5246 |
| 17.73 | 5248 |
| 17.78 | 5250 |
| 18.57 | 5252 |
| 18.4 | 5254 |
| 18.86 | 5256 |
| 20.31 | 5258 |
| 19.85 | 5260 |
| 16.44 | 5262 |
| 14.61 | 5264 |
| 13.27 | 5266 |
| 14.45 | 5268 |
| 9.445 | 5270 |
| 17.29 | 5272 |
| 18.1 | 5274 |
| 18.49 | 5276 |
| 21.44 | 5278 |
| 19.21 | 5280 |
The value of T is 0.22 mag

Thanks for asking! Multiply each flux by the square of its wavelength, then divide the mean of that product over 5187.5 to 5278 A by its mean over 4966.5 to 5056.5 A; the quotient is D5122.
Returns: 1.18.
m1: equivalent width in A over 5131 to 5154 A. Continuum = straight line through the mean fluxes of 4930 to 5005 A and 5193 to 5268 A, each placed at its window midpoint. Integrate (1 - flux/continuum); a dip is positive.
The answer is 4.8 A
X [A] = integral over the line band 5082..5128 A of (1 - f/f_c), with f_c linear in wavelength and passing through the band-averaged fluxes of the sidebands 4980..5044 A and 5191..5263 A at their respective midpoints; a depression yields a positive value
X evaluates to 6.5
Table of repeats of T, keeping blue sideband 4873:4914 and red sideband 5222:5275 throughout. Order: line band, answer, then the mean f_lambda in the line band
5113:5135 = 0.28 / 13.7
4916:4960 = 0.04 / 17.3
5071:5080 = 0.25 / 14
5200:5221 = 0.19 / 14.9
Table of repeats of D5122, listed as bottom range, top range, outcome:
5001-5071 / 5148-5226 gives 0.93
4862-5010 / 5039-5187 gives 0.83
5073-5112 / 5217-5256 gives 1.44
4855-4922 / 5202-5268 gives 1.13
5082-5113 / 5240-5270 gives 1.38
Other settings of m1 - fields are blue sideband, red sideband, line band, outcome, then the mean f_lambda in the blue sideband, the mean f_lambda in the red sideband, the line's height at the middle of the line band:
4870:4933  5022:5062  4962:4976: -1.0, 17.5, 15.1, 16.4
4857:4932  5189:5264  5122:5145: 4.9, 17.5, 17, 17.1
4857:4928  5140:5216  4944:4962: -1.3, 17.4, 12.4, 16.3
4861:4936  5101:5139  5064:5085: 1.0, 17.5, 13.6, 14.4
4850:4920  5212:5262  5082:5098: 3.5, 17.6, 18.6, 18.2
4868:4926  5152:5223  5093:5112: 1.3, 17.4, 13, 14.3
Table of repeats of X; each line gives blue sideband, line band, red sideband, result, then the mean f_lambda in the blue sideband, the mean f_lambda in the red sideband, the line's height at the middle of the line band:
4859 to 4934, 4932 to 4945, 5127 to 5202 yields -0.8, 17.4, 12.5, 16.7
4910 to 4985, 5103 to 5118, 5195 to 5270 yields 3.0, 17.2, 16.9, 17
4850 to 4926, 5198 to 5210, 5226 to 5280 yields 3.5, 17.5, 17.9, 17.8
